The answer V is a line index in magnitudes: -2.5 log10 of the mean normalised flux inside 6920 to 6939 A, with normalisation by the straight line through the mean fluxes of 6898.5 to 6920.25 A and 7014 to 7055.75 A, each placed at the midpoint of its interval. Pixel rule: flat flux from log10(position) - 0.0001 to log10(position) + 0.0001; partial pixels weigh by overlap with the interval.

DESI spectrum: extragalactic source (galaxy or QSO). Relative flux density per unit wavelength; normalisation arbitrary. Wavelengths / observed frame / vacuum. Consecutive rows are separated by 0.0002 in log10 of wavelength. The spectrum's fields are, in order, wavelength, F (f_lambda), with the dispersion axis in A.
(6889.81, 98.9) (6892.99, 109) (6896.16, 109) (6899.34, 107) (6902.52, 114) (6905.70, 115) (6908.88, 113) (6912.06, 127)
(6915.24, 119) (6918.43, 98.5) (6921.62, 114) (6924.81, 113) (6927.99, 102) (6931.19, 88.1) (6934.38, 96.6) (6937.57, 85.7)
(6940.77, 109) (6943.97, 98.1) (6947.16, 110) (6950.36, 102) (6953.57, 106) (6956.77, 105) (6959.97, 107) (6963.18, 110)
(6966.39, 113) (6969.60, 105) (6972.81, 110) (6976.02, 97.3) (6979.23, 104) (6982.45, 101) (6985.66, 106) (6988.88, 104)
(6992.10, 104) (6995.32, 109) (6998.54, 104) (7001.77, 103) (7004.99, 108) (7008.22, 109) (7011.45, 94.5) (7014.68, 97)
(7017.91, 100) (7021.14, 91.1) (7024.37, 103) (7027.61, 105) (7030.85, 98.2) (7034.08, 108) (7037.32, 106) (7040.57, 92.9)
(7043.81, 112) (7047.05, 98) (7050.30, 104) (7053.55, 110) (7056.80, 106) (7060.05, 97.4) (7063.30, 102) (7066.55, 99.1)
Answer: 0.12 mag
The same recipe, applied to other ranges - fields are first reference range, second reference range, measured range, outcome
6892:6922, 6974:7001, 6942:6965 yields 0.02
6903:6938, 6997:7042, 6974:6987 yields 0.02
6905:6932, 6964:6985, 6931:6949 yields 0.10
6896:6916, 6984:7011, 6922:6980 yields 0.07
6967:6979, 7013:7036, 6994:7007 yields -0.04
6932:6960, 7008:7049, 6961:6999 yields -0.05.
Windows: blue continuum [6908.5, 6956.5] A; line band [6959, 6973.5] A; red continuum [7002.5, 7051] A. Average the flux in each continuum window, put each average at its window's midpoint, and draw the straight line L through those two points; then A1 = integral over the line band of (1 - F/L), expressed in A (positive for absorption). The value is -0.7 A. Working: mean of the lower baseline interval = 105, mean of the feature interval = 109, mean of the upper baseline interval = 102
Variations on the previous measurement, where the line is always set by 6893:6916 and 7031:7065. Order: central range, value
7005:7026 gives 1.2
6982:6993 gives 0.4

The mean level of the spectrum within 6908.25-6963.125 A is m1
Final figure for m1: 106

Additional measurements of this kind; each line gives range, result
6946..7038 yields 104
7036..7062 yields 103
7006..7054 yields 102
